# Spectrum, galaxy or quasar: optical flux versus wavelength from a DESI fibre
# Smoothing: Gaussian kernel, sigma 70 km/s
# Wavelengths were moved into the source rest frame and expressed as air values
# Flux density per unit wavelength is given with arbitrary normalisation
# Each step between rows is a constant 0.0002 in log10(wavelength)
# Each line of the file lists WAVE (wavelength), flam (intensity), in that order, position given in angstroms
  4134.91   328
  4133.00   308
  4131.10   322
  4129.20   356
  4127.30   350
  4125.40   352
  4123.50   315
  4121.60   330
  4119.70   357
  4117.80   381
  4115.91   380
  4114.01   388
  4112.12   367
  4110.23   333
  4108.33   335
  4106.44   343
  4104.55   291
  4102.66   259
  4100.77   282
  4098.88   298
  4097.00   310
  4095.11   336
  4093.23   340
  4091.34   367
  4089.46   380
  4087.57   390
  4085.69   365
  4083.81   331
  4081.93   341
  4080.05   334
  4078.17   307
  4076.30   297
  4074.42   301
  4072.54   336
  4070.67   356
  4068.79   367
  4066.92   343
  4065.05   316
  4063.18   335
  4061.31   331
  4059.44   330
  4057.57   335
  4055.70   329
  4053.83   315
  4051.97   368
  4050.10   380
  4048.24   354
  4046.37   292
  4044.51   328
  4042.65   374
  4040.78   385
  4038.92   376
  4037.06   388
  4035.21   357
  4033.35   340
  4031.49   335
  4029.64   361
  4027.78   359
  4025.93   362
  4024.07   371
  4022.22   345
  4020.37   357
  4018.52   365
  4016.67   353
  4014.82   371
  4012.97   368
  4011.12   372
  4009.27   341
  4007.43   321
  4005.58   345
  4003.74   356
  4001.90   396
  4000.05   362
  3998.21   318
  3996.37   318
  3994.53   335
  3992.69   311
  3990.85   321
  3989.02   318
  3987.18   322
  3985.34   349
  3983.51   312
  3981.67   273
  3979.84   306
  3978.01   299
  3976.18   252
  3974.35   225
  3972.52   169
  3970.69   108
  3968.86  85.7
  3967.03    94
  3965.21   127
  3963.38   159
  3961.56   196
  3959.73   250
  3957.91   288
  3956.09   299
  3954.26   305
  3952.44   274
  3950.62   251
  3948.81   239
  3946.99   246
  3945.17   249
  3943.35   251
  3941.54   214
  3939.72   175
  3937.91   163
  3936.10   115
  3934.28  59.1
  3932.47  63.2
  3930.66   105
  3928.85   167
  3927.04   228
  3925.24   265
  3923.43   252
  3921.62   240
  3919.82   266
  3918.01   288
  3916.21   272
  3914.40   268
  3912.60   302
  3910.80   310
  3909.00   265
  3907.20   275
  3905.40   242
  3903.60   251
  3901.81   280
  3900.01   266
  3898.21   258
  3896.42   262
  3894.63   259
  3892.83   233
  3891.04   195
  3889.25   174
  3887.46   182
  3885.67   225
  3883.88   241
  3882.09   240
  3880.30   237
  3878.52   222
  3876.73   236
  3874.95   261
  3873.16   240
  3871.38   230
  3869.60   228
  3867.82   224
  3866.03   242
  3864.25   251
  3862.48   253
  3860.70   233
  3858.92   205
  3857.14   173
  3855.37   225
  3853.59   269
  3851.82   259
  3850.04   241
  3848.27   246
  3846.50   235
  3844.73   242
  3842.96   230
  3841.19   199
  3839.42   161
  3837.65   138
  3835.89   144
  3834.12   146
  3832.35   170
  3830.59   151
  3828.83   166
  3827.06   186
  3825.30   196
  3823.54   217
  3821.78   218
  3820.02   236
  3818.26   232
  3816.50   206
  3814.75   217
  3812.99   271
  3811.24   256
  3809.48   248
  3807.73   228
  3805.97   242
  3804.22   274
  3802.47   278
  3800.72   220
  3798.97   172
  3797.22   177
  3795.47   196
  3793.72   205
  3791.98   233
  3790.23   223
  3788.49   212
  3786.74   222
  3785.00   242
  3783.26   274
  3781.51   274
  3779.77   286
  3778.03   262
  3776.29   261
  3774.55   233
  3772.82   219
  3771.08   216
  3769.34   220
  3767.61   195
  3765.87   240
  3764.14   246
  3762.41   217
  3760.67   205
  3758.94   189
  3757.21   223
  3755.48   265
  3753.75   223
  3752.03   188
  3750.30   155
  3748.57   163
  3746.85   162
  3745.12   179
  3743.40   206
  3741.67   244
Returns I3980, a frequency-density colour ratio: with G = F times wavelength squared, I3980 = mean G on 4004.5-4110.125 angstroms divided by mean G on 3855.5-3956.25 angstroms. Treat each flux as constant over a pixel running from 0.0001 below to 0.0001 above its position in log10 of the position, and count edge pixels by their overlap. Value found 1.60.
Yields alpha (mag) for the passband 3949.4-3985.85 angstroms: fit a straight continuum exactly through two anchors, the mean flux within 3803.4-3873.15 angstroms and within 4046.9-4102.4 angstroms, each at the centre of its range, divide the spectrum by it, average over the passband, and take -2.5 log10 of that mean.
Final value 0.223 mag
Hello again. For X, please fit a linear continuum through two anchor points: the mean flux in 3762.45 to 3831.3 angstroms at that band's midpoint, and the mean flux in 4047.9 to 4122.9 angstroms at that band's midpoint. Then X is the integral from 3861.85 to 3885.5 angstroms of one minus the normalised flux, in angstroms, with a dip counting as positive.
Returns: 1.7 angstroms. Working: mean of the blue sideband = 227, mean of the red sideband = 338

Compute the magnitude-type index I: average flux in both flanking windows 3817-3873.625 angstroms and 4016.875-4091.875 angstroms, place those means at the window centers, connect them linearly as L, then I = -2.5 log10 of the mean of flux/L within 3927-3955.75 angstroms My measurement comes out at 0.38 mag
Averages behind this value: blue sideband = 212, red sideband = 348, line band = 195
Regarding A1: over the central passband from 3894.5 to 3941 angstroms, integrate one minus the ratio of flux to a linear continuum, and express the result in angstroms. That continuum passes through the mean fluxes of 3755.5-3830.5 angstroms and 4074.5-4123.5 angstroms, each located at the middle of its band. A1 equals 7.6 angstroms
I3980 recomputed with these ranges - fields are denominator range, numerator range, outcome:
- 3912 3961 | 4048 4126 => 1.62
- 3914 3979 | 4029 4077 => 1.74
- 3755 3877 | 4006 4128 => 1.75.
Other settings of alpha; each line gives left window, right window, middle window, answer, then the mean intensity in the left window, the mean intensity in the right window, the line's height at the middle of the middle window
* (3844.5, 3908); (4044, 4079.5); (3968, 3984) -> 0.279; 237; 333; 288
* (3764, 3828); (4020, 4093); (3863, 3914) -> 0.116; 230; 347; 272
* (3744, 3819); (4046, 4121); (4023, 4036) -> -0.121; 224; 338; 318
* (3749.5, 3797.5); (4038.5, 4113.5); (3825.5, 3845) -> 0.385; 226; 336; 248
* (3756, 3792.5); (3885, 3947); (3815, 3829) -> 0.102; 233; 224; 230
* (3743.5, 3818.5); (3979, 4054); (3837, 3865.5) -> 0.168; 224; 346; 261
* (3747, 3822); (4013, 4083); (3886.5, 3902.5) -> 0.183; 227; 346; 276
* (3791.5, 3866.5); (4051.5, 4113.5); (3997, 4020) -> -0.189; 216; 333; 298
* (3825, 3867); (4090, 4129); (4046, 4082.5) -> -0.066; 207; 337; 314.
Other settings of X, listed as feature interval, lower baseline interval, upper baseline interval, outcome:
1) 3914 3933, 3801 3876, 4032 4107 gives 3.0 angstroms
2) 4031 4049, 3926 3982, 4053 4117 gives -4.1 angstroms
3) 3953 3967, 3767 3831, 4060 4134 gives 3.0 angstroms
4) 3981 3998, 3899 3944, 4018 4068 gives -1.4 angstroms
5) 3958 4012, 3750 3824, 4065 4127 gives 4.6 angstroms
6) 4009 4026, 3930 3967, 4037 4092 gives -4.5 angstroms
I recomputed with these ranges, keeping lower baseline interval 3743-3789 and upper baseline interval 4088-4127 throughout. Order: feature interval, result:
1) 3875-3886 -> 0.11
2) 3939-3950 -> 0.22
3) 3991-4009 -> -0.13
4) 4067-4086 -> -0.02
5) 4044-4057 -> -0.06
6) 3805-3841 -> 0.19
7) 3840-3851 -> 0.08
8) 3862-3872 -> 0.08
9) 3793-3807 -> 0.06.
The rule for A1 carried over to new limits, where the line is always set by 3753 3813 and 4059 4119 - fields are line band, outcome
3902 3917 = 0.1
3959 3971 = 6.0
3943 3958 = 1.2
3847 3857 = 0.5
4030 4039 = -1.1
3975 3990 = -0.1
